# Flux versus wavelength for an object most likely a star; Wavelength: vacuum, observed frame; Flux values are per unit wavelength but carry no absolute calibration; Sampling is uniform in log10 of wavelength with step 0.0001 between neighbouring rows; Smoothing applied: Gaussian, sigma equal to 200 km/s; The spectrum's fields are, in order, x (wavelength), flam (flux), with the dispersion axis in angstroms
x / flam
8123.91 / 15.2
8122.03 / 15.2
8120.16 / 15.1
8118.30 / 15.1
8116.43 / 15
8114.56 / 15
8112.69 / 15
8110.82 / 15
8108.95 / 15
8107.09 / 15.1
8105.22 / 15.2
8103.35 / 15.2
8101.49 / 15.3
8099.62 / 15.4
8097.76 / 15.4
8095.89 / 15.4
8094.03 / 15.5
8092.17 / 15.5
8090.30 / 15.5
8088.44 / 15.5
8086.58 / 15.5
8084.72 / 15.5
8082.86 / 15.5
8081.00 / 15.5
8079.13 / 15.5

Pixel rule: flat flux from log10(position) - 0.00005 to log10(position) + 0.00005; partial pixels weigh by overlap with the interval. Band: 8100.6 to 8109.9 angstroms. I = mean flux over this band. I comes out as 15.2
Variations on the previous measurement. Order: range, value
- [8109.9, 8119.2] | 15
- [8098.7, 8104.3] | 15.3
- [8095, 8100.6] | 15.4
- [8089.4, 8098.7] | 15.5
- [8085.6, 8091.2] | 15.5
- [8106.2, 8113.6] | 15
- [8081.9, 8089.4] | 15.5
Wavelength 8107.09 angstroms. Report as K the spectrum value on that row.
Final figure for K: 15.1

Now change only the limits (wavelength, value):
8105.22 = 15.2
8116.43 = 15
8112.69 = 15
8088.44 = 15.5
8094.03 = 15.5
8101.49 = 15.3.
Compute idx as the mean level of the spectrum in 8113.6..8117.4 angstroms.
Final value 15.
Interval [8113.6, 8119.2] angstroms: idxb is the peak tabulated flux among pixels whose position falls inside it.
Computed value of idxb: 15.1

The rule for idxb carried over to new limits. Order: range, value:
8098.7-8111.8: 15.4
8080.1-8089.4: 15.5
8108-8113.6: 15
